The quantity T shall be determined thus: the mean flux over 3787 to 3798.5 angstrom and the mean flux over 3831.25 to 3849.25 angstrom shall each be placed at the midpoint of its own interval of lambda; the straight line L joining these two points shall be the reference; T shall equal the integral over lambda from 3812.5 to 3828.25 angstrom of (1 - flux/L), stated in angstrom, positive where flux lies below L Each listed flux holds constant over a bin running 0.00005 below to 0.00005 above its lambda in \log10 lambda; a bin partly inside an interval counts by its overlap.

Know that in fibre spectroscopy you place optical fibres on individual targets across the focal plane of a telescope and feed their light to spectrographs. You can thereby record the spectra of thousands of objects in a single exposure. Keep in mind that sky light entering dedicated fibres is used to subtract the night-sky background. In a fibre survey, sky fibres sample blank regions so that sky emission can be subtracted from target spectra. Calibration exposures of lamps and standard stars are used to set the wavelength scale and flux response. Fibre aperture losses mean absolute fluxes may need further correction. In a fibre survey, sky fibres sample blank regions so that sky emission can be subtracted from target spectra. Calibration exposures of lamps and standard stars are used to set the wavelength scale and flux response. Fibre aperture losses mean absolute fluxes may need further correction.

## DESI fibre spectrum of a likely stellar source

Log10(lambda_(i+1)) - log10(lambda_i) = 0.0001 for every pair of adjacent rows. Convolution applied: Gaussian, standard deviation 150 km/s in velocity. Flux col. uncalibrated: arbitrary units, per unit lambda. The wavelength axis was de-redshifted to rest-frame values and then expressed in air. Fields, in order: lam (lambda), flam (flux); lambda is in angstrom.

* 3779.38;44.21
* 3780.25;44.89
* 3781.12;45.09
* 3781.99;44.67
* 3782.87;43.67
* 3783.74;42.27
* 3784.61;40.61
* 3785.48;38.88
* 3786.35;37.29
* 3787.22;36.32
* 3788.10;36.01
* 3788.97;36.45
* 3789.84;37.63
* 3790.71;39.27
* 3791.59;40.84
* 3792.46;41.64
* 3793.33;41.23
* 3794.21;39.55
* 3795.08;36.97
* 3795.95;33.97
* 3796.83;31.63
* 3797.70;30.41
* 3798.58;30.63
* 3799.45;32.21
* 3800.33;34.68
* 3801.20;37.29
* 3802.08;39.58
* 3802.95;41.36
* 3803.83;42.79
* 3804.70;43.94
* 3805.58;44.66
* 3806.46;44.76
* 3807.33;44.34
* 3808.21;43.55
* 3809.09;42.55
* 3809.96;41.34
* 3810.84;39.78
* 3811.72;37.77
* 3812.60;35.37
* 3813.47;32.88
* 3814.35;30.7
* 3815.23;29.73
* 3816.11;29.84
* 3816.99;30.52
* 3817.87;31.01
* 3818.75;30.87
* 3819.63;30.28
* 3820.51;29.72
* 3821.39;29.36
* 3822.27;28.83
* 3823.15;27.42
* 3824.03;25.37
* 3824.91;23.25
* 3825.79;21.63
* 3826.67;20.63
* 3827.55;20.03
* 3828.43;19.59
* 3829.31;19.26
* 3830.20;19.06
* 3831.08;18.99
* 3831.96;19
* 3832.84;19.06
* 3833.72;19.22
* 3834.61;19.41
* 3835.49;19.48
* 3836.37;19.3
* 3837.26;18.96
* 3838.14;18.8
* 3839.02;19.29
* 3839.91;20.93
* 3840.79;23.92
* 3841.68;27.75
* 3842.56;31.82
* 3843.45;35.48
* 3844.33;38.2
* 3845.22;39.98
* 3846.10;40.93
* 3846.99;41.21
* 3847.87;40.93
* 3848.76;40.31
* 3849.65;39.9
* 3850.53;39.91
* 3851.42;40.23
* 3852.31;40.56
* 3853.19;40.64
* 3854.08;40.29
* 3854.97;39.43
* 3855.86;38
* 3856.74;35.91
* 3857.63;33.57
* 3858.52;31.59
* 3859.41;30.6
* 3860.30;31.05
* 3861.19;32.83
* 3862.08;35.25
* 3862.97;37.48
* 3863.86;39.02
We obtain 1.8 angstrom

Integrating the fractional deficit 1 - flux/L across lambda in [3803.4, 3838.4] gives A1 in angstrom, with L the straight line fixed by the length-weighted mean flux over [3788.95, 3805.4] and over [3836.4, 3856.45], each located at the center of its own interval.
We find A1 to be 6.8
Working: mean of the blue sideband 37.6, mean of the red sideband 34.1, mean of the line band 29.1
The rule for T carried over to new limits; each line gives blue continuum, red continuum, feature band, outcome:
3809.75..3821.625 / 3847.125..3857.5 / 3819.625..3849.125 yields 8.4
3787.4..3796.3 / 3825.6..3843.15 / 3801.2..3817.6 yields -3.8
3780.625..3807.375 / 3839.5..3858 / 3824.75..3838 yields 6.3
